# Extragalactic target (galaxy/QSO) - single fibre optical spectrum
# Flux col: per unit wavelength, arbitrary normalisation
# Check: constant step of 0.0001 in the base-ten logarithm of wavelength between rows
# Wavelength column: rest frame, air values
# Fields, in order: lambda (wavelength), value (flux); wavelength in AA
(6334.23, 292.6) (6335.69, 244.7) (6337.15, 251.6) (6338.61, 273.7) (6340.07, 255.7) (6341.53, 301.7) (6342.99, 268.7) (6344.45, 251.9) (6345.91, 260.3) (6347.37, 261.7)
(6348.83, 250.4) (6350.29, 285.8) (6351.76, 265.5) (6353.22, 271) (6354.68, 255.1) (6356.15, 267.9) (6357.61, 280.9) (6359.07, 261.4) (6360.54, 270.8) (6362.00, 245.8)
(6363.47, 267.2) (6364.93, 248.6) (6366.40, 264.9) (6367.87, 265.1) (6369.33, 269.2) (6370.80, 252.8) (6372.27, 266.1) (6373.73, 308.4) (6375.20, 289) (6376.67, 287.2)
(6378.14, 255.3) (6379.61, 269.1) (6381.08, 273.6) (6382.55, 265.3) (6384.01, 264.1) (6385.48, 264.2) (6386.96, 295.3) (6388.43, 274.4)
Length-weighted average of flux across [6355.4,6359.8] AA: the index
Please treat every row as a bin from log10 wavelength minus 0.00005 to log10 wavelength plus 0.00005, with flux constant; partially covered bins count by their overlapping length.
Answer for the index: 270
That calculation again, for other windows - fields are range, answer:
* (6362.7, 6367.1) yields 260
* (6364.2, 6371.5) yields 260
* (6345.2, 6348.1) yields 261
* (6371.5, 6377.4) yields 287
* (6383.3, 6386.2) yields 264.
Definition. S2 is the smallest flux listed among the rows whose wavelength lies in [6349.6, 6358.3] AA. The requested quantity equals 255.1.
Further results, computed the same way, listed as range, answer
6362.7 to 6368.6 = 248.6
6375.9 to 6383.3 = 255.3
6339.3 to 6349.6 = 250.4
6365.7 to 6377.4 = 252.8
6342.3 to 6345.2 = 251.9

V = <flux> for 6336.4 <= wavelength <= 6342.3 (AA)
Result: 271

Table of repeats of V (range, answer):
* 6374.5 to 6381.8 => 275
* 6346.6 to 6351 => 266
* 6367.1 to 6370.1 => 267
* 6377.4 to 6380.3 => 262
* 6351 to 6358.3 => 268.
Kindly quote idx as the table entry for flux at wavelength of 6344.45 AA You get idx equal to 251.9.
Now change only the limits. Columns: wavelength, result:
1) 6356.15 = 267.9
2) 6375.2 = 289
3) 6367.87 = 265.1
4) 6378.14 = 255.3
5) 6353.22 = 271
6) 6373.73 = 308.4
